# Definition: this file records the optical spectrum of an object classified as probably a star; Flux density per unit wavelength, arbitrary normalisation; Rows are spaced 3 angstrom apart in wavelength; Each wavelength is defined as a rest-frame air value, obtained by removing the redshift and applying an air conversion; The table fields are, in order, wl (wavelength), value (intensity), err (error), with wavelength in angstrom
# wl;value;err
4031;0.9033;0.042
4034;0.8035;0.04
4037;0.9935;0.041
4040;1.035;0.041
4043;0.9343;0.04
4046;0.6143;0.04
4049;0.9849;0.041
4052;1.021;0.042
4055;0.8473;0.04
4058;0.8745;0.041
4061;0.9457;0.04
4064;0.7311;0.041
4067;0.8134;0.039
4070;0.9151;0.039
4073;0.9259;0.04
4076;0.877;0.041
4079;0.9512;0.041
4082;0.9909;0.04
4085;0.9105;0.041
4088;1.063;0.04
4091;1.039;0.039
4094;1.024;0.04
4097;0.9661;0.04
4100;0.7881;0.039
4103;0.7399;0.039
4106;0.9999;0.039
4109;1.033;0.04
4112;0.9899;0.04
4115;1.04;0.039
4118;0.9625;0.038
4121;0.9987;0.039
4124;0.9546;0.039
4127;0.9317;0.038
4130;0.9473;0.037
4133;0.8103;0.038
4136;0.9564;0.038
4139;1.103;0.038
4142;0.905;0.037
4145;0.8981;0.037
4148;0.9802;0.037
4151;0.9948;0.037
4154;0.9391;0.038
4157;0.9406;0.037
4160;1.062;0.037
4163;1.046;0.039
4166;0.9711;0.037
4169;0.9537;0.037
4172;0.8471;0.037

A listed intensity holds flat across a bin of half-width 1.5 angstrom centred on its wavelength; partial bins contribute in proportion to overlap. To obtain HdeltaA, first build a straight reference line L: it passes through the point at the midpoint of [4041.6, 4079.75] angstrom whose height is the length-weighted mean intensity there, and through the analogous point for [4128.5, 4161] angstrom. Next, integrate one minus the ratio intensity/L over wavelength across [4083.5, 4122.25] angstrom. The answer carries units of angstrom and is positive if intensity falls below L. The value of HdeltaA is -2.0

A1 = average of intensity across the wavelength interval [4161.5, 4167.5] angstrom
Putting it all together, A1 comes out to 1.01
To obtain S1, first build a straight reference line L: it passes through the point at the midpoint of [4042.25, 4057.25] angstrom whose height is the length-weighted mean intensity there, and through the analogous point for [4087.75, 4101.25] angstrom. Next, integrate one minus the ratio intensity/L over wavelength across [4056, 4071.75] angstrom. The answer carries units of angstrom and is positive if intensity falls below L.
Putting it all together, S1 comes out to 0.87 angstrom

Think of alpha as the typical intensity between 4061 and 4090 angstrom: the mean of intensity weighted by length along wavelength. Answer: 0.913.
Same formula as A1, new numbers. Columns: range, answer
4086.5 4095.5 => 1.04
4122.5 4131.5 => 0.945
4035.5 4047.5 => 0.894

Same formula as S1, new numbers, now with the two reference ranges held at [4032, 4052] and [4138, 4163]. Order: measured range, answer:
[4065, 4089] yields 0.1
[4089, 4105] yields 0.4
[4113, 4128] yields -0.3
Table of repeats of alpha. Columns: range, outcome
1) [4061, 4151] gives 0.941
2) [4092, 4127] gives 0.954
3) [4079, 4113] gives 0.958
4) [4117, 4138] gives 0.941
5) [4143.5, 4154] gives 0.955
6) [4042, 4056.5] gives 0.878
